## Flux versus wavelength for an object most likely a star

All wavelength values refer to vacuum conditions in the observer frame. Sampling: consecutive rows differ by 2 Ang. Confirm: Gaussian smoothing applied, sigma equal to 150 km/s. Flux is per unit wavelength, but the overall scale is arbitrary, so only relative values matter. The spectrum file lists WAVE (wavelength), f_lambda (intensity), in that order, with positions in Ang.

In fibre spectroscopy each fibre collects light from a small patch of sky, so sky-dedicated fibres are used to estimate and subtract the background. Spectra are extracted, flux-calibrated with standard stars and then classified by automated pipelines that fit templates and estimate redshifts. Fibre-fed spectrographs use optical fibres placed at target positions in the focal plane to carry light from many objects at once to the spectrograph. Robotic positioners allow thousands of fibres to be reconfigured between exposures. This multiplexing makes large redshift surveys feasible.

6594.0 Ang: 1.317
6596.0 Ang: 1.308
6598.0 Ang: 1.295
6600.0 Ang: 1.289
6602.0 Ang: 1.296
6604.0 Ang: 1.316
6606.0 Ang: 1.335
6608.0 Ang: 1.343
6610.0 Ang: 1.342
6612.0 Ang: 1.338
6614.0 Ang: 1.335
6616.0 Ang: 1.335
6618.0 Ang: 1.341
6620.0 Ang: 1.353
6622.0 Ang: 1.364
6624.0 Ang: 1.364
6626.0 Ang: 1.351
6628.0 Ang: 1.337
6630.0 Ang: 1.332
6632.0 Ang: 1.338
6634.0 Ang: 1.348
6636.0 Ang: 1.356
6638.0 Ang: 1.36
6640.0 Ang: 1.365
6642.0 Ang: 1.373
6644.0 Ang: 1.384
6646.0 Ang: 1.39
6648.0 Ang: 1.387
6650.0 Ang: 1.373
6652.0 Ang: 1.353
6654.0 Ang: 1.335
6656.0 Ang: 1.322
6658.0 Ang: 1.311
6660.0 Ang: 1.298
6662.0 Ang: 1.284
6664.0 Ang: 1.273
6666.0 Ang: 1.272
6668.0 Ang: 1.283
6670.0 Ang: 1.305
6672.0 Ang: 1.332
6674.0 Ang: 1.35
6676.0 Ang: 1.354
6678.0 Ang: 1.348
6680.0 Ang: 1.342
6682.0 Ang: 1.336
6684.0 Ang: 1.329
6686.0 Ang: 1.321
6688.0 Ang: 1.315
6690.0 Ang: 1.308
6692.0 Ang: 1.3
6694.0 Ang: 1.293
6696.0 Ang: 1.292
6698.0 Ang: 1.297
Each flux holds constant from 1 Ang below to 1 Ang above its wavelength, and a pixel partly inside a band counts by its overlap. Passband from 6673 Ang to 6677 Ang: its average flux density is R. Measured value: 1.35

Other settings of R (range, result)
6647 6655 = 1.36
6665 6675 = 1.31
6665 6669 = 1.28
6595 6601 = 1.3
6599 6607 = 1.31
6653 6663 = 1.31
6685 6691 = 1.31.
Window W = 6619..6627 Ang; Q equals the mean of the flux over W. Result 1.36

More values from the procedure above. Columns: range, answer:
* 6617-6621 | 1.35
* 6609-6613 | 1.34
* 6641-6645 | 1.38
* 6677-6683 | 1.34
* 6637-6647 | 1.37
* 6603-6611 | 1.33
